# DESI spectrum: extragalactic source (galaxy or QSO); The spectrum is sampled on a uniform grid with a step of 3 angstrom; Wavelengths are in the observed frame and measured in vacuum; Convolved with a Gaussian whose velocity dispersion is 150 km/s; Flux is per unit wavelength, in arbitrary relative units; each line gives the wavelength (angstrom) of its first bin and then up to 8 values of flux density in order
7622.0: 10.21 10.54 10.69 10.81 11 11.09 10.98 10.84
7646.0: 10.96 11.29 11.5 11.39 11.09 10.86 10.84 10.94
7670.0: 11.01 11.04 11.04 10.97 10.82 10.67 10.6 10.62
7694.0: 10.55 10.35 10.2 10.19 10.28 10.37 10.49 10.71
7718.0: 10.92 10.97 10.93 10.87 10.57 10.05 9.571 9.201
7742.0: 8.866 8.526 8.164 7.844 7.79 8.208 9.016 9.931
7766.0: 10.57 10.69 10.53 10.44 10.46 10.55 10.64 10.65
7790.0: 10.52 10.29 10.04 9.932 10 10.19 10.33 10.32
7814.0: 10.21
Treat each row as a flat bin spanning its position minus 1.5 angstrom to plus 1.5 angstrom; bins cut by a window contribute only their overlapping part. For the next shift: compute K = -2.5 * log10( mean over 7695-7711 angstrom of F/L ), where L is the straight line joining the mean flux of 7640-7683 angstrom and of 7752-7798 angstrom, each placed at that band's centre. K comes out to 0.04 mag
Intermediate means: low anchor 11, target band 10.3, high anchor 10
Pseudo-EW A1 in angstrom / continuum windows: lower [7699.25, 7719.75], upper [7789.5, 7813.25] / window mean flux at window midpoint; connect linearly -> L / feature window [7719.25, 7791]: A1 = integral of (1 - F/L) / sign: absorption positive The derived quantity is 3.6 angstrom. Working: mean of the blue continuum 10.5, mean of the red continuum 10.2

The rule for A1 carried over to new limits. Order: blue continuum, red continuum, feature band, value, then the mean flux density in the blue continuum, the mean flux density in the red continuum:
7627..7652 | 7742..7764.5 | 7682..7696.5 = -1.0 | 11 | 8.52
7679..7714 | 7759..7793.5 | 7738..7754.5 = 3.2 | 10.5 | 10.4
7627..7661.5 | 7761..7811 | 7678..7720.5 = 0.9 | 11.1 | 10.3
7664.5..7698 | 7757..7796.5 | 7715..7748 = 1.6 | 10.8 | 10.3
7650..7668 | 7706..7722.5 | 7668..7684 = 0.0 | 11.1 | 10.7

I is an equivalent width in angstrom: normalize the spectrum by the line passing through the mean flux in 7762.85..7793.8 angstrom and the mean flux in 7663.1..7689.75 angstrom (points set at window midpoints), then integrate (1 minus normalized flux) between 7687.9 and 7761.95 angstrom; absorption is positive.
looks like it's 6.14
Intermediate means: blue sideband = 10.9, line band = 9.82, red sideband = 10.5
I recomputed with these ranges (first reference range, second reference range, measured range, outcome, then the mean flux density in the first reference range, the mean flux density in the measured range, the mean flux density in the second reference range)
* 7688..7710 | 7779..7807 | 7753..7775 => 1.5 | 10.4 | 9.63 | 10.3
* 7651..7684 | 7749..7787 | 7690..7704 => 0.4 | 11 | 10.4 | 9.74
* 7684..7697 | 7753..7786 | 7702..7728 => -0.7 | 10.6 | 10.6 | 9.94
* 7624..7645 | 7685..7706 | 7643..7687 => -1.6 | 10.9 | 11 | 10.4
